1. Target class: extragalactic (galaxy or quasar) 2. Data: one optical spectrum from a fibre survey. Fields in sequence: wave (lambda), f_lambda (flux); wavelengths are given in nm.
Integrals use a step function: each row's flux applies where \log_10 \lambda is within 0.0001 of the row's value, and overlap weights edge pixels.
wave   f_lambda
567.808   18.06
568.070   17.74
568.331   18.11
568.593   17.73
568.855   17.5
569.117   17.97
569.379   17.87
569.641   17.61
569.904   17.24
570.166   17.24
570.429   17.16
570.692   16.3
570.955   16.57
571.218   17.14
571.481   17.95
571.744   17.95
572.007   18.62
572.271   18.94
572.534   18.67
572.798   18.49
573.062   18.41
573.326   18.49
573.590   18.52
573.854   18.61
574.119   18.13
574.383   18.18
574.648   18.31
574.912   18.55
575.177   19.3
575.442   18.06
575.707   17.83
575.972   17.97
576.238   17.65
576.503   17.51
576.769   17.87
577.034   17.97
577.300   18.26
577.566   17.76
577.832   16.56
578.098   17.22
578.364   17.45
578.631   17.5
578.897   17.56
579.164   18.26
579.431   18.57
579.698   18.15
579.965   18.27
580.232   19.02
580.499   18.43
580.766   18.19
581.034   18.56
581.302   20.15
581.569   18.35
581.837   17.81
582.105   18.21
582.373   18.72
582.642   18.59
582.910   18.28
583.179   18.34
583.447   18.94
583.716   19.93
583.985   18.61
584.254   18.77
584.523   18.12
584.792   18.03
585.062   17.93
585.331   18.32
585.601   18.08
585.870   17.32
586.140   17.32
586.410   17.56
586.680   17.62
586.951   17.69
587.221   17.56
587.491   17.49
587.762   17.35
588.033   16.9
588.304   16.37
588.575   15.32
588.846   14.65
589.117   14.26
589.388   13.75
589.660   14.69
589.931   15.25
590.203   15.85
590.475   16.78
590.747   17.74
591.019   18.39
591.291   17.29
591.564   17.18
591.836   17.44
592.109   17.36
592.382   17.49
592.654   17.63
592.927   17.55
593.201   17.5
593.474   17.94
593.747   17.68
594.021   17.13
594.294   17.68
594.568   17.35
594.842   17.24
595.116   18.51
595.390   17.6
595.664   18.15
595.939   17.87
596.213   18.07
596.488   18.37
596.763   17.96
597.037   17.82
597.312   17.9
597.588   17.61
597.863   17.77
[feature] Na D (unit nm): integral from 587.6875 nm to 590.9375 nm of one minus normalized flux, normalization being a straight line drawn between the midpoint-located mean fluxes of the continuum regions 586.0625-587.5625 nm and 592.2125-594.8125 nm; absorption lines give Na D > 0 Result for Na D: 0.331 nm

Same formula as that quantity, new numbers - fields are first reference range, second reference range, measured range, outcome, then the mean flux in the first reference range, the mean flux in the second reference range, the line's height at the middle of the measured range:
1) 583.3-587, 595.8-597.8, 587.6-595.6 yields 0.530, 18.2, 17.9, 18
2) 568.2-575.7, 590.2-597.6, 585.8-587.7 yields 0.026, 18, 17.6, 17.8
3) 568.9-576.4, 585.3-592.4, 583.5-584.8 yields -0.127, 18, 16.7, 17.1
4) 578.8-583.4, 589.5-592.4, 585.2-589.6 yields 0.184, 18.5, 16.8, 17.4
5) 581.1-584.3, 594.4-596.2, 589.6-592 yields 0.175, 18.7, 17.8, 18.1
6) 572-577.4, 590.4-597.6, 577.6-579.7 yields 0.062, 18.3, 17.7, 18.2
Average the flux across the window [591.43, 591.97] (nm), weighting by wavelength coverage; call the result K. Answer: 17.3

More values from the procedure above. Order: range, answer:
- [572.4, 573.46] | 18.5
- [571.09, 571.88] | 17.7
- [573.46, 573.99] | 18.5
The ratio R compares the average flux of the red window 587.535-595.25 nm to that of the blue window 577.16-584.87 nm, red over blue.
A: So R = 0.9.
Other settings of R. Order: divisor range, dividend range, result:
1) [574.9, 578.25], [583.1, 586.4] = 1.02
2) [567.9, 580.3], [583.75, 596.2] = 0.96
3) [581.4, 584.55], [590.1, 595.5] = 0.94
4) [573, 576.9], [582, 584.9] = 1.02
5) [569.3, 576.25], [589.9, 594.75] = 0.96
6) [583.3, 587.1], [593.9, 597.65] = 0.98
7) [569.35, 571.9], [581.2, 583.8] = 1.08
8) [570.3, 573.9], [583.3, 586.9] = 1.01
